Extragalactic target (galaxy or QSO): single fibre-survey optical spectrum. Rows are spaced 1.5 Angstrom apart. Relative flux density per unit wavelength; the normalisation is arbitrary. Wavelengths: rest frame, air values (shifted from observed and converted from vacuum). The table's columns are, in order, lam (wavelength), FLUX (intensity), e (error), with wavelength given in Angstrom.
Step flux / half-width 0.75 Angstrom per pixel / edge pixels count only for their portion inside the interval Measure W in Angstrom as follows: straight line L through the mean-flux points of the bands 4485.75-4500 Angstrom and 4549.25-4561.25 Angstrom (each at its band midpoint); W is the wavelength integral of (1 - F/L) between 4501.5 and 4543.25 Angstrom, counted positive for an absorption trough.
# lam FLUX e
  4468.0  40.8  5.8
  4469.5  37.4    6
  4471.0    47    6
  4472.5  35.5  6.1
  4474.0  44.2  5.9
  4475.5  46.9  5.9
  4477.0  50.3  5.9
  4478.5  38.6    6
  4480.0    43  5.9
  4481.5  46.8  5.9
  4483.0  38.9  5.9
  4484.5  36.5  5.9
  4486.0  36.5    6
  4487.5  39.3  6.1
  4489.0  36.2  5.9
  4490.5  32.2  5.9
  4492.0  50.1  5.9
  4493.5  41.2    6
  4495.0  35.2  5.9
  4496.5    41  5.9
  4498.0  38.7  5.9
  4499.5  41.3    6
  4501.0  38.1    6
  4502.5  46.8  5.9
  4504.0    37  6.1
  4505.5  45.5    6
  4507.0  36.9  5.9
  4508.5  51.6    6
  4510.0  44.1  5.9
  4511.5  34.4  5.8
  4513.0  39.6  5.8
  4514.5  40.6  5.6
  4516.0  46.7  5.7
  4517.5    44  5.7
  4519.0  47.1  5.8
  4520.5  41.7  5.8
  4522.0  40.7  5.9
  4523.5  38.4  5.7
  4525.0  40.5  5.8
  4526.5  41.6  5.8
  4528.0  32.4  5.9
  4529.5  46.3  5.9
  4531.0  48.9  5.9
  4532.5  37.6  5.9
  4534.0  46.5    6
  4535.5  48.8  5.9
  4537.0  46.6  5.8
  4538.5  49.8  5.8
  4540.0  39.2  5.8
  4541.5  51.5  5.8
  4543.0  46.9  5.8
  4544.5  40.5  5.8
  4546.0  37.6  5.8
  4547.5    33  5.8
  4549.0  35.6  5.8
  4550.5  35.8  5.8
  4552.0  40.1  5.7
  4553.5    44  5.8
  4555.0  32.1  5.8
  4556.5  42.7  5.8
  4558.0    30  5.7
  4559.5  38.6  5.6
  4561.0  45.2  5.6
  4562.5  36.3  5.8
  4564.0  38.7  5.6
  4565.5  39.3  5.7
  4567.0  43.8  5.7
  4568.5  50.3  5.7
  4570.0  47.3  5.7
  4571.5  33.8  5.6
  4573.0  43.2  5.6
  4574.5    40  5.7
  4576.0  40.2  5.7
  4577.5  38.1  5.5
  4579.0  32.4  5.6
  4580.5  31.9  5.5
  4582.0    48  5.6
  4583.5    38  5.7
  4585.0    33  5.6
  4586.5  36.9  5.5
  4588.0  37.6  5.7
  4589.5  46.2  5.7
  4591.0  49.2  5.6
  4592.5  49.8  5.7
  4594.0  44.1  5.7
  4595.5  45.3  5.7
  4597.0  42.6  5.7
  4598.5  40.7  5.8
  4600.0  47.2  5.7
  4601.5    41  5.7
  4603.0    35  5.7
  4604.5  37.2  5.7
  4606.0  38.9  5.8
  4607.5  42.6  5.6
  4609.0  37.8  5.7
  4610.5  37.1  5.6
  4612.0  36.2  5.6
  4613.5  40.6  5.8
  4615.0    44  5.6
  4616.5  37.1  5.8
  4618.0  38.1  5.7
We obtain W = -4.8 Angstrom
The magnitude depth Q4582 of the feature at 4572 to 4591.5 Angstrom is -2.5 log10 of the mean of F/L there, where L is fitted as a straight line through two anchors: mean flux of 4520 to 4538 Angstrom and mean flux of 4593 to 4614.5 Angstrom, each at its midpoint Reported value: 0.048 mag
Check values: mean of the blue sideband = 42.6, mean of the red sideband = 40.6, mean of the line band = 39.4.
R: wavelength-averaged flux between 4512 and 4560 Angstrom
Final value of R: 41.4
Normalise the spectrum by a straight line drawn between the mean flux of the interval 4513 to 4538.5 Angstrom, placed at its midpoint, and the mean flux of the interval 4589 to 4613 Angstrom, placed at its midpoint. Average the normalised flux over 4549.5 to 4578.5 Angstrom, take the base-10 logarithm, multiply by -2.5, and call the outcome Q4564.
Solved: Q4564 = 0.07 mag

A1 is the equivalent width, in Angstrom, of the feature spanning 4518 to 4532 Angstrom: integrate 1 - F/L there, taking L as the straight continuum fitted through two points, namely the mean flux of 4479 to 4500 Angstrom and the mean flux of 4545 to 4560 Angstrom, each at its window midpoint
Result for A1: -1.4 Angstrom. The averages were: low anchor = 39.7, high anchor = 37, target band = 41.9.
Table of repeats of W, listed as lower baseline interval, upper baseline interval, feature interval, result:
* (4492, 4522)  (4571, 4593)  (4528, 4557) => -0.79 Angstrom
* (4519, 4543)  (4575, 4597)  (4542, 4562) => 1.78 Angstrom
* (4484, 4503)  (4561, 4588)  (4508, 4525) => -1.27 Angstrom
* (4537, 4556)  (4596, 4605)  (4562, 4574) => -0.25 Angstrom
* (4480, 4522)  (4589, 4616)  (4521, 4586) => 1.42 Angstrom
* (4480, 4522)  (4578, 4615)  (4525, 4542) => -1.39 Angstrom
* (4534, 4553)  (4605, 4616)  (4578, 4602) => -0.68 Angstrom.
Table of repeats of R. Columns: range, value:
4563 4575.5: 41.9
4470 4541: 41.9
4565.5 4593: 41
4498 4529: 41.4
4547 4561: 37.4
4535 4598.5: 41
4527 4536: 43.2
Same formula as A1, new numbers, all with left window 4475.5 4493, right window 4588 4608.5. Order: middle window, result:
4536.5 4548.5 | -0.3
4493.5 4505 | 0.4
